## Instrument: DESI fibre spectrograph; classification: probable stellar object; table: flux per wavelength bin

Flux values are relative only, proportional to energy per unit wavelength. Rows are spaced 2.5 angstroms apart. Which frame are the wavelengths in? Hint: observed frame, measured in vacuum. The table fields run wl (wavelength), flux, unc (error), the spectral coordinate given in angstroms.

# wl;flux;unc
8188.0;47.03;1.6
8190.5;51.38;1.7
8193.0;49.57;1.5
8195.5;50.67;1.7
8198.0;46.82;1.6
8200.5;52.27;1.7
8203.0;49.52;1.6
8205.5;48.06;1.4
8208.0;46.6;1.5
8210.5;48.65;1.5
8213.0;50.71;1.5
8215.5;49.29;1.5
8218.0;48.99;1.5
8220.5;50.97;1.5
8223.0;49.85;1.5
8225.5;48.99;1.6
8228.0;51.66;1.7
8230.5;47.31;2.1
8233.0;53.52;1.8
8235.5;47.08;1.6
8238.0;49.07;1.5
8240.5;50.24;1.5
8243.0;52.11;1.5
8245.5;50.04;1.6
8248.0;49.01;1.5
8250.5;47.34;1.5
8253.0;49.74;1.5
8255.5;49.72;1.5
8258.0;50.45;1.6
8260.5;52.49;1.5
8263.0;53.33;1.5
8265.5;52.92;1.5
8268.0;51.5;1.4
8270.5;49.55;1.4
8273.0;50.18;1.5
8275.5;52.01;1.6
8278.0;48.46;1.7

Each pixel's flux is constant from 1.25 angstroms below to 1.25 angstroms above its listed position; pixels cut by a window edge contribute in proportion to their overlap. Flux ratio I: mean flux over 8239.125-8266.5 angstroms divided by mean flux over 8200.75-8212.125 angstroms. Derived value 1.0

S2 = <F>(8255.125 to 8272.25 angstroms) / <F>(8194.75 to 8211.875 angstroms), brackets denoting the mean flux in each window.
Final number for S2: 1.05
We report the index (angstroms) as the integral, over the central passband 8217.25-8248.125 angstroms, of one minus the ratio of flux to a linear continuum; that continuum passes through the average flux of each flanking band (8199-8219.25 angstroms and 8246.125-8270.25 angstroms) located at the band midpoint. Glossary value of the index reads 0.0 angstroms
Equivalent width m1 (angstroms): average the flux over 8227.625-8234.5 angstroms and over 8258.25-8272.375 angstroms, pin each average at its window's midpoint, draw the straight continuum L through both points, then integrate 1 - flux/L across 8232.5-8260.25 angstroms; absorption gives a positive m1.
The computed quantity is 0.7 angstroms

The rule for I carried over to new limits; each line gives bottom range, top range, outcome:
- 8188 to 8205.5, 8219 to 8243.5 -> 1.01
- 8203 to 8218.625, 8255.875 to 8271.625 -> 1.06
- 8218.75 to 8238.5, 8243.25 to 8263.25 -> 1.01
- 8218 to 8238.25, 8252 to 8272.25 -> 1.03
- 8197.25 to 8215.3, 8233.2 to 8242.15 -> 1.01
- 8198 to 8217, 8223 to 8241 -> 1.01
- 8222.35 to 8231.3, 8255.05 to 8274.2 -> 1.04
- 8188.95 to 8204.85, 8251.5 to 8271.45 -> 1.03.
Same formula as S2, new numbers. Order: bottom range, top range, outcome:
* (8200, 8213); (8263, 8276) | 1.05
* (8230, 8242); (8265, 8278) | 1.02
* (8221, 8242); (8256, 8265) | 1.04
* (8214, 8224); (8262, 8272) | 1.04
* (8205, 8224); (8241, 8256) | 1.01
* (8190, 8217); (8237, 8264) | 1.02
